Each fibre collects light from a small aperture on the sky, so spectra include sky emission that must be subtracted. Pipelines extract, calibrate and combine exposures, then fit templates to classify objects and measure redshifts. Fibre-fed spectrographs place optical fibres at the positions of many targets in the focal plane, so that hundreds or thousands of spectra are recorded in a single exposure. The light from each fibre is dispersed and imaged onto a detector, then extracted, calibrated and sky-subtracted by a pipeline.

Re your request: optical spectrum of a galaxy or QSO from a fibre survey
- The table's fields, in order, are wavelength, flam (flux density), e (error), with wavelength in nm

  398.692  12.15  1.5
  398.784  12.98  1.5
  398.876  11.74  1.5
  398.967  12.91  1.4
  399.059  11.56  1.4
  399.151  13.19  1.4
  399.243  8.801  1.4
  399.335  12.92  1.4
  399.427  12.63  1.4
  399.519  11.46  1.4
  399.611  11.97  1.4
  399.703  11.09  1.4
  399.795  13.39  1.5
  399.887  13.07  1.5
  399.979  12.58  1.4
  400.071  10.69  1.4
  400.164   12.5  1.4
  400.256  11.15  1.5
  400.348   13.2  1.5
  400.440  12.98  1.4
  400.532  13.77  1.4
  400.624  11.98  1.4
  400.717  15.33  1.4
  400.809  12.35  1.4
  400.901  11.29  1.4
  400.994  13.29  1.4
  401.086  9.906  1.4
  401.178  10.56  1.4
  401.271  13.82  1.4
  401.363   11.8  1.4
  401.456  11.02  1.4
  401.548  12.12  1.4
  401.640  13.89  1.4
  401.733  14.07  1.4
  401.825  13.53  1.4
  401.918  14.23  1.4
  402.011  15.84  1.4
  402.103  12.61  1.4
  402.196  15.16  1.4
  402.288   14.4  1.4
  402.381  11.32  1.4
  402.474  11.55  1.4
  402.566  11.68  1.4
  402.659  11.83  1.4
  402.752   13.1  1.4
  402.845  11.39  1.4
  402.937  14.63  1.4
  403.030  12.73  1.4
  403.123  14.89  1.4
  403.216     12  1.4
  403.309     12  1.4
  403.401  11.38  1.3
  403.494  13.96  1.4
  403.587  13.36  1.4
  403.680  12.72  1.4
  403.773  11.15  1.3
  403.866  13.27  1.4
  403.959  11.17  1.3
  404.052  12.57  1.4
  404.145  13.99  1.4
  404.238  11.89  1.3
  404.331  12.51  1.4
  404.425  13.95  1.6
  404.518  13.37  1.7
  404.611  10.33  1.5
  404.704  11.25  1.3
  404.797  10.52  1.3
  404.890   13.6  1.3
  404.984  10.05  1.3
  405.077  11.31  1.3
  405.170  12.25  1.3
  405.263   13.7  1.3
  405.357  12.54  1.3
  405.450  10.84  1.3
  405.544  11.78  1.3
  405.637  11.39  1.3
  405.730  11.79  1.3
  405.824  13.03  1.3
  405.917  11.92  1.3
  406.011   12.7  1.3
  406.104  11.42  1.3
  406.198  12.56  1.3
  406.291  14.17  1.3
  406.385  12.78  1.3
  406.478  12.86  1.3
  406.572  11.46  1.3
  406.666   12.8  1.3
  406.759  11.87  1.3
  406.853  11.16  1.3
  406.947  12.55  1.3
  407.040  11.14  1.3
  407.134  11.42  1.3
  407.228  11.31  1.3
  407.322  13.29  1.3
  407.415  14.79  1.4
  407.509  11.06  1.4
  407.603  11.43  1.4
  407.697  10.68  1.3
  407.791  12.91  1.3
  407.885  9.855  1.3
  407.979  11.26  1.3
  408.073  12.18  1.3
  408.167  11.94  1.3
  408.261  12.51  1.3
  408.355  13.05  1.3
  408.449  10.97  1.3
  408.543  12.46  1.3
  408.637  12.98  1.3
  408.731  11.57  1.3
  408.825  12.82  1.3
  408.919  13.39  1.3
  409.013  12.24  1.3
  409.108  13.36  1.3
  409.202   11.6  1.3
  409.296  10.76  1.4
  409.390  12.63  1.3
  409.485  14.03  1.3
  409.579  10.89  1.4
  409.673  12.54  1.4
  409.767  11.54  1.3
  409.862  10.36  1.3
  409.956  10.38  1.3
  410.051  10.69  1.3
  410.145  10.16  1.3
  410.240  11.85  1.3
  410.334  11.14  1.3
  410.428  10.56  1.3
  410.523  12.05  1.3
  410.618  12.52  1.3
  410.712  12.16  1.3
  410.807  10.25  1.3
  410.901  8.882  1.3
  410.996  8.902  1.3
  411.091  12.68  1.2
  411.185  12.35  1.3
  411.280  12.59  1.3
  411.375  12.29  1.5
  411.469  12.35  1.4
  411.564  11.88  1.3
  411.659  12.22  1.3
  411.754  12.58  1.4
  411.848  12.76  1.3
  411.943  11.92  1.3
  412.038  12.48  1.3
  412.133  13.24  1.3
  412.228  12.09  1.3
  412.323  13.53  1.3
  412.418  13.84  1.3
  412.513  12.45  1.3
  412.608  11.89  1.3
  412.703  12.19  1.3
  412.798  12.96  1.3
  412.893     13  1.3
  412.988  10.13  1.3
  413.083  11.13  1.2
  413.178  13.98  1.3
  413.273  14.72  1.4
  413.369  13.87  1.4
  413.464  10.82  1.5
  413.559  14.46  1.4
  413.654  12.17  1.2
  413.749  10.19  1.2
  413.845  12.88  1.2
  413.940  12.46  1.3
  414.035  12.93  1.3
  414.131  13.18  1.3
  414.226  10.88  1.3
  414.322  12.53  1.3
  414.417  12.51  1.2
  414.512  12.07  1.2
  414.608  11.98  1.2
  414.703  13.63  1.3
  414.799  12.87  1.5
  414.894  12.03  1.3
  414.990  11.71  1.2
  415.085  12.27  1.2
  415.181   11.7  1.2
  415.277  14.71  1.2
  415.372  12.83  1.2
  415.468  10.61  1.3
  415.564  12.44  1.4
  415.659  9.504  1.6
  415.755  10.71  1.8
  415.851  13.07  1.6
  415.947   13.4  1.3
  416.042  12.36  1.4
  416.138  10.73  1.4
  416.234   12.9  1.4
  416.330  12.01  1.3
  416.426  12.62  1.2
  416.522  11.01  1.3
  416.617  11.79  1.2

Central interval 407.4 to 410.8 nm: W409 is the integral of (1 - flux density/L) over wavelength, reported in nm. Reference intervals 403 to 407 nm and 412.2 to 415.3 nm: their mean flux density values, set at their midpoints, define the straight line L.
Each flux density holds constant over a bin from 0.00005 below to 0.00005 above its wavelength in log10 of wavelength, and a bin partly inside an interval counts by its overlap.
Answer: 0.16 nm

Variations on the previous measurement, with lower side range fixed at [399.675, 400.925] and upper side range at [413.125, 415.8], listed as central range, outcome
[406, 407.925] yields 0.06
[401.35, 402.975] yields -0.06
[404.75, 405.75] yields 0.06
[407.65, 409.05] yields 0.05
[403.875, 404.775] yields 0.01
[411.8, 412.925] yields -0.03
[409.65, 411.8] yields 0.17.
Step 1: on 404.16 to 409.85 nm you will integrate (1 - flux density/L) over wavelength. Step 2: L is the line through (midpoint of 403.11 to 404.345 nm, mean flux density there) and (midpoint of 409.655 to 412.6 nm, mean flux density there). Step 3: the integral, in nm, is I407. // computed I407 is 0.05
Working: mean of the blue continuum 12.6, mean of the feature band 12.1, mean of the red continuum 11.8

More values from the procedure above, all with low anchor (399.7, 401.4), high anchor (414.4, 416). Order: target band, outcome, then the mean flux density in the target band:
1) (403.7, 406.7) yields 0.03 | 12.2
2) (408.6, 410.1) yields 0.04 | 12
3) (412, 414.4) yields -0.06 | 12.6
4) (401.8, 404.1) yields -0.10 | 12.9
